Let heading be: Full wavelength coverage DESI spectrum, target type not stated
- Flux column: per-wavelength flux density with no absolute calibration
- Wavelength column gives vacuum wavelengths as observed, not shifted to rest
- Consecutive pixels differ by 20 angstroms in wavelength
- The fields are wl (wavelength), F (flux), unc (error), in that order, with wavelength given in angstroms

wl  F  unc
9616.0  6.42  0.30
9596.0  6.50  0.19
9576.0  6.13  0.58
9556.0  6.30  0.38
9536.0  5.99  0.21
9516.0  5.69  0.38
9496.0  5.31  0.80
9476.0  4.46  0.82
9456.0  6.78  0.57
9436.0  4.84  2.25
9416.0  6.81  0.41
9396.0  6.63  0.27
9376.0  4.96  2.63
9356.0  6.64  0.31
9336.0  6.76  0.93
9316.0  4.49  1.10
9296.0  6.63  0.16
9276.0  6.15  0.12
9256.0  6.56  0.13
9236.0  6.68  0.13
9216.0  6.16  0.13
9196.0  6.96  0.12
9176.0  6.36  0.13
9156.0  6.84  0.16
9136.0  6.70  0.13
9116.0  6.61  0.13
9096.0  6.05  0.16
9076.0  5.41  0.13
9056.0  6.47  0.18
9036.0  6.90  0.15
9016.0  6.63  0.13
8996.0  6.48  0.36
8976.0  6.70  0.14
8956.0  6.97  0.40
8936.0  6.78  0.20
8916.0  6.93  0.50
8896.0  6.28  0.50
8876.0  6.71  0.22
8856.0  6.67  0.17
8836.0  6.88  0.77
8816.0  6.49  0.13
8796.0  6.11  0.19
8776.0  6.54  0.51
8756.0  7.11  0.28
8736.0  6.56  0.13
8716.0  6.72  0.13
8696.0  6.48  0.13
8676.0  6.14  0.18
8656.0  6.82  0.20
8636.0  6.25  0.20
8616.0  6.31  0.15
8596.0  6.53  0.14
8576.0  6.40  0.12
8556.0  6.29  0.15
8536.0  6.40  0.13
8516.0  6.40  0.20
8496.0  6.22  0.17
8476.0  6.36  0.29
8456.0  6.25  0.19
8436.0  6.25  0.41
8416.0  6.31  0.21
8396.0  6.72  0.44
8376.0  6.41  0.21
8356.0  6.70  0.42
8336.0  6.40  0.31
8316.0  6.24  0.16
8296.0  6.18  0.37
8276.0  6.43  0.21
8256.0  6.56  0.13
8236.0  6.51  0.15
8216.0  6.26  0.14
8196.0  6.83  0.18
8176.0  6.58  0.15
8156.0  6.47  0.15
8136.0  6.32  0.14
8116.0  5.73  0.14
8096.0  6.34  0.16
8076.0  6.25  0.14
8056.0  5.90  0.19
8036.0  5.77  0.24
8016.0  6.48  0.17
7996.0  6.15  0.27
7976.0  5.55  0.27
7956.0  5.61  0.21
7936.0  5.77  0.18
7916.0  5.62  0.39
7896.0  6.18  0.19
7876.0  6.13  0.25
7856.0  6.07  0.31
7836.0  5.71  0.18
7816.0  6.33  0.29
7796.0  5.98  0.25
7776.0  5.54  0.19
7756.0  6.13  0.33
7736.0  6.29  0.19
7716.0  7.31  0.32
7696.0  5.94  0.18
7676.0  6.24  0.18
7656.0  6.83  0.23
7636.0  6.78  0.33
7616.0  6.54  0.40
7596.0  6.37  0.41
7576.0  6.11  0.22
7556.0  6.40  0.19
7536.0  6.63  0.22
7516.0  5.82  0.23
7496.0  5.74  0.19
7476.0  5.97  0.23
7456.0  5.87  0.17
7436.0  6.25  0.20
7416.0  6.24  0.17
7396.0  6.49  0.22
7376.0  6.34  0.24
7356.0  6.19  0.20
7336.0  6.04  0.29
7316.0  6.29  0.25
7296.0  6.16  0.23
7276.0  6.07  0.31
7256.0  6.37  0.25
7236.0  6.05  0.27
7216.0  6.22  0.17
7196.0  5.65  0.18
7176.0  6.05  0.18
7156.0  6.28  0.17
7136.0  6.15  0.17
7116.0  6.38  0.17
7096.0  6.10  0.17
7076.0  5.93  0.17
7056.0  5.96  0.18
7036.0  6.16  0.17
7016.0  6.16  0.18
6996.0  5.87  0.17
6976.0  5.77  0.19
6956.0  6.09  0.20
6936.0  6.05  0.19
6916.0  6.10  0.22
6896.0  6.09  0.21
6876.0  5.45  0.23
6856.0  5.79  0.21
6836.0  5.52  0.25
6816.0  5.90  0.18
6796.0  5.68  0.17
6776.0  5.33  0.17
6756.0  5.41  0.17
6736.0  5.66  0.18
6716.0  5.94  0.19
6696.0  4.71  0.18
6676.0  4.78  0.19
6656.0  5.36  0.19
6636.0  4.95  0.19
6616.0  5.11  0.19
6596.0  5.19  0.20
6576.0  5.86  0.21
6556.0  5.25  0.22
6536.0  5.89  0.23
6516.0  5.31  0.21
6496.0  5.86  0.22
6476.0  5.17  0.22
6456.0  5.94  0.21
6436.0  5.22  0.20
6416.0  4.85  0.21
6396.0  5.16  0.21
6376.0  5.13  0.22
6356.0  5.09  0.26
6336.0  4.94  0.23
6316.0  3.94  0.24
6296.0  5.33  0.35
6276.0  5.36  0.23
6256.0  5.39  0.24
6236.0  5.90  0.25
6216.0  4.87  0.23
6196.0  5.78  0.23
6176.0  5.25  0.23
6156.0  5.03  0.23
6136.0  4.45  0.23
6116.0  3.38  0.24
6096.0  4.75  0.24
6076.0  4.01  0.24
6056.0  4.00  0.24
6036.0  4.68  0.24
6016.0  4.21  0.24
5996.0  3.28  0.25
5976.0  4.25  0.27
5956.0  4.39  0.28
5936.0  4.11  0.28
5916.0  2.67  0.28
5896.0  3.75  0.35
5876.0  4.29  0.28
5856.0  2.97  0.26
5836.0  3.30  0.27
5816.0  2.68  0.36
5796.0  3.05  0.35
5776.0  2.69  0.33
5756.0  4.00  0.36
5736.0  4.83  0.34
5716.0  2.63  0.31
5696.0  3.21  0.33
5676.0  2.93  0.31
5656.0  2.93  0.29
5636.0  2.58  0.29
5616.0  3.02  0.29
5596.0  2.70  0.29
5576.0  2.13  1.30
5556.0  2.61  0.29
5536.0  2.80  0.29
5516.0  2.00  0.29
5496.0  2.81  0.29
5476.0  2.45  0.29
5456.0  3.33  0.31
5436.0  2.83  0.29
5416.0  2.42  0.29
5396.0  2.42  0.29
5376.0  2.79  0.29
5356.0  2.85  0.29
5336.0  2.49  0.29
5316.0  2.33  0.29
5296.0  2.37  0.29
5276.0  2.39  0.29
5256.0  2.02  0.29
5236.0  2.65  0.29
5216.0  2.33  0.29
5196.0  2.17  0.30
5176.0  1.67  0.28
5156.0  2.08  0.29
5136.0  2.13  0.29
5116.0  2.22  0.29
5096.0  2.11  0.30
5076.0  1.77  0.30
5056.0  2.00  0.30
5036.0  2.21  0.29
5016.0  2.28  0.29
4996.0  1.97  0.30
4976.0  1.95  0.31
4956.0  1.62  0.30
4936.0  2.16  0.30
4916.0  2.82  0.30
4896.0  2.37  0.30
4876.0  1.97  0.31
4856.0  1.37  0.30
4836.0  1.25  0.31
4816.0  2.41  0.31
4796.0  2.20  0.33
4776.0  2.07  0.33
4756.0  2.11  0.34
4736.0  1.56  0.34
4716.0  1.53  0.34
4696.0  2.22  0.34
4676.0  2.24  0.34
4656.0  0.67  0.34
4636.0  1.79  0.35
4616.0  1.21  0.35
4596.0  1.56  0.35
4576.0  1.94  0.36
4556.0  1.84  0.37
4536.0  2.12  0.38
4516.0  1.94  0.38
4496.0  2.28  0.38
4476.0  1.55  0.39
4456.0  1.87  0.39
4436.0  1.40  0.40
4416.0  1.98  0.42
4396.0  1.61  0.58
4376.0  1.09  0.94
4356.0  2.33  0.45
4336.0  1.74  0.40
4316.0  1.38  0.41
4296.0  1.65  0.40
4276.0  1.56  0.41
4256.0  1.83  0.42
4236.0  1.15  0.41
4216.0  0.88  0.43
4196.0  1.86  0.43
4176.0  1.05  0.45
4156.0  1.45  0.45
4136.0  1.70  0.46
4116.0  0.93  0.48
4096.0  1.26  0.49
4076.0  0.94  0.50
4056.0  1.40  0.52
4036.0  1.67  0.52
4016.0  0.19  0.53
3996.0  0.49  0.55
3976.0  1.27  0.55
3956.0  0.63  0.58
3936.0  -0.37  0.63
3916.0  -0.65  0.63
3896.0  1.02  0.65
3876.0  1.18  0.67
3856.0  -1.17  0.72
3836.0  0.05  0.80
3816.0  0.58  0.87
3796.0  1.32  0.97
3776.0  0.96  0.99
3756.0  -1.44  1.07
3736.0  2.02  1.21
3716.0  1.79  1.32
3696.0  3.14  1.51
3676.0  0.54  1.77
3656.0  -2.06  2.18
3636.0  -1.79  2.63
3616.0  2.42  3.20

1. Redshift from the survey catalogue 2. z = 0.541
